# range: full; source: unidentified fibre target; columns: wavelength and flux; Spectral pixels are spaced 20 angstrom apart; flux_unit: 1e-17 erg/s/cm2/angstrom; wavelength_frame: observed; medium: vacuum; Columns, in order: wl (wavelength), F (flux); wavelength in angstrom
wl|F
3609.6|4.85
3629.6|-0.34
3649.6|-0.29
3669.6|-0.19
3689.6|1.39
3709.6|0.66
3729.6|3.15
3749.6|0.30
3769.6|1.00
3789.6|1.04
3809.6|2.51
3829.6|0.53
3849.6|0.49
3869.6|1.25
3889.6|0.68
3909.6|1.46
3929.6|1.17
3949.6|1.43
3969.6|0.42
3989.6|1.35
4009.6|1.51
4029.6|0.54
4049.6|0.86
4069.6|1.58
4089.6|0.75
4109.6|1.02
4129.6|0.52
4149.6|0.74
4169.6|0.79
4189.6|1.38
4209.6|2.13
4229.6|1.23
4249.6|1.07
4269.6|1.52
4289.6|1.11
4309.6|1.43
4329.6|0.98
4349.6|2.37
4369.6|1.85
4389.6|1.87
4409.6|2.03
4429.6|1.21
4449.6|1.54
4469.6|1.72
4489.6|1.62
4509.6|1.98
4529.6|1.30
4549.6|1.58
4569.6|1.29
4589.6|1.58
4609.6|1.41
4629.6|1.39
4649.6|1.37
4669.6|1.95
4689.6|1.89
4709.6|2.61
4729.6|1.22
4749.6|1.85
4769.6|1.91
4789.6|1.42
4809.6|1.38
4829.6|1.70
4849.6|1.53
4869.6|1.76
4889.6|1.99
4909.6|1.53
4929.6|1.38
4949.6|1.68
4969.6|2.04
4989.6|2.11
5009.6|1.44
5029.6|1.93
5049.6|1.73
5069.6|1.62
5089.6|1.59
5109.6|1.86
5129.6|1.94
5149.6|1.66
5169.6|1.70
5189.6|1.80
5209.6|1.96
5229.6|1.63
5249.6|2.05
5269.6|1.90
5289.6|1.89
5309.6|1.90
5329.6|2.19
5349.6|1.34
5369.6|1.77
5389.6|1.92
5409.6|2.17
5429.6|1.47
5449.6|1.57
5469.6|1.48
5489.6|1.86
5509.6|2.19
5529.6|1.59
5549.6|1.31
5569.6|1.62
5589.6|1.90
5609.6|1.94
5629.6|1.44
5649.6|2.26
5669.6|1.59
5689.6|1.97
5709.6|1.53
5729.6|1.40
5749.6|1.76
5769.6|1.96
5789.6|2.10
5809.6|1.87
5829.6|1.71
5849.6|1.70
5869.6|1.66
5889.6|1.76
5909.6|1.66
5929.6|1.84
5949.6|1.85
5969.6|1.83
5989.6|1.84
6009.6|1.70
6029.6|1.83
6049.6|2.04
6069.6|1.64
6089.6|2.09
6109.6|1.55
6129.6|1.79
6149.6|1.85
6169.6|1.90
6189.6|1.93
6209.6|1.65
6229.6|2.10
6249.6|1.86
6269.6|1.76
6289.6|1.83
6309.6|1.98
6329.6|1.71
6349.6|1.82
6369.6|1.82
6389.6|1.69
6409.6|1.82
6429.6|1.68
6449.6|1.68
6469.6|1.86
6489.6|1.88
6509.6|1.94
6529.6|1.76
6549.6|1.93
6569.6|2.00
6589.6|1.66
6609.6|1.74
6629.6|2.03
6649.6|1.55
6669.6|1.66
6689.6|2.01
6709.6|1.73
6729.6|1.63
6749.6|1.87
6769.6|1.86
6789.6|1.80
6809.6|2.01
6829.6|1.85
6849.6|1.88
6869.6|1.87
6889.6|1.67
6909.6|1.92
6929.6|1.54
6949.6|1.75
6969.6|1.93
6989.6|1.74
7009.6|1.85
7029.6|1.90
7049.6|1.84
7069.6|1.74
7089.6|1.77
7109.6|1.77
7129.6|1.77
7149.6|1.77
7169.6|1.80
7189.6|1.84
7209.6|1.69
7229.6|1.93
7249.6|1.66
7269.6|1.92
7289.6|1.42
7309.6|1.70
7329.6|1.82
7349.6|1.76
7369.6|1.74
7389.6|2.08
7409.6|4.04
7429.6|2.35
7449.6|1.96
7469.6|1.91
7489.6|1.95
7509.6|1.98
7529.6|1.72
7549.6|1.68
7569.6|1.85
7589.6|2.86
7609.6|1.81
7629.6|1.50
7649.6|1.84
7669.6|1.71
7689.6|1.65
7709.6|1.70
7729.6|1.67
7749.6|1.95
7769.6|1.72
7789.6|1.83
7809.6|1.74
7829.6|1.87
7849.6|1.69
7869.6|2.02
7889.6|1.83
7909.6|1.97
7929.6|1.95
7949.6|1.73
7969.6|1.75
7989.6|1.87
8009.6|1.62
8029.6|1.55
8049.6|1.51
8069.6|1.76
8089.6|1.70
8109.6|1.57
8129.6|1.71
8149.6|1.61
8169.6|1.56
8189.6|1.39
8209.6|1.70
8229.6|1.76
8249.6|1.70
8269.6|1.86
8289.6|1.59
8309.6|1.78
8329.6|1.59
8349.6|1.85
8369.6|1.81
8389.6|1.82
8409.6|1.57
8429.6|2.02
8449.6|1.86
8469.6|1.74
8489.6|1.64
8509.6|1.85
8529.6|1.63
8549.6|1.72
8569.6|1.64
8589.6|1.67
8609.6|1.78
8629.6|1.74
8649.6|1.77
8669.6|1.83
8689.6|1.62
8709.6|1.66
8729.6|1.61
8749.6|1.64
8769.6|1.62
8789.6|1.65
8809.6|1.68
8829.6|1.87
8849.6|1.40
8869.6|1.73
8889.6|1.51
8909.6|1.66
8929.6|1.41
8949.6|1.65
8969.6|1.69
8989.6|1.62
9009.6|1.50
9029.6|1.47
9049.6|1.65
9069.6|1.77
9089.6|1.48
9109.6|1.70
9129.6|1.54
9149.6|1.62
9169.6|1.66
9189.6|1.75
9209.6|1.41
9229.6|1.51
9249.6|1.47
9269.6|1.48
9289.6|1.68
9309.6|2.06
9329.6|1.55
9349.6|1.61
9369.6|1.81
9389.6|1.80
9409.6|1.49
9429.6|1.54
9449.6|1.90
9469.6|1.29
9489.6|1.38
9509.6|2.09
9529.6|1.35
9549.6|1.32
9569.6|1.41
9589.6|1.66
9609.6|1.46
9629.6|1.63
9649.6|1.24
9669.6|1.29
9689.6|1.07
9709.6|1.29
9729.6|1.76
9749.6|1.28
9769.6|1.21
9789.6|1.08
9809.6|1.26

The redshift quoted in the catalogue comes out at 0.129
